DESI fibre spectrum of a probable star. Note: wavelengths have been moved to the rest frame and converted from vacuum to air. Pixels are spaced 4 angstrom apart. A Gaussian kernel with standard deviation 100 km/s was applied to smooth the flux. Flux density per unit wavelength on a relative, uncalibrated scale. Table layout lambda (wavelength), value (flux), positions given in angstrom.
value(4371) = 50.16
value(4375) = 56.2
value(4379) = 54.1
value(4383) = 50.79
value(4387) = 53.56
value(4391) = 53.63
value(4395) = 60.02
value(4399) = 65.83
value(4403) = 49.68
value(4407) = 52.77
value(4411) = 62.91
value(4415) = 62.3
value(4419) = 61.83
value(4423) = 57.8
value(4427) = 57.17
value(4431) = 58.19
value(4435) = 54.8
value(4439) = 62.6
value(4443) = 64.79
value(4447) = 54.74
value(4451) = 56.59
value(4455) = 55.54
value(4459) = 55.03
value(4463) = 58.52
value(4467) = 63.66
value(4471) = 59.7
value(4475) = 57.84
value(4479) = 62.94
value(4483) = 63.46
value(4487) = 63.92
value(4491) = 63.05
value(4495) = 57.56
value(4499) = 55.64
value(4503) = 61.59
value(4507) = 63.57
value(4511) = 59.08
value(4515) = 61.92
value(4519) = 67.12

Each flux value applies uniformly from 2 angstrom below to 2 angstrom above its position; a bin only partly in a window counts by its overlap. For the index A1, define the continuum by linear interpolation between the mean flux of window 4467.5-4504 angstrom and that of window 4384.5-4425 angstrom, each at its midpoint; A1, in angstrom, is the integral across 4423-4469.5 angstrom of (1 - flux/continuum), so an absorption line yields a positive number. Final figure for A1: 0.8 angstrom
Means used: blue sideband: 57.9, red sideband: 60.7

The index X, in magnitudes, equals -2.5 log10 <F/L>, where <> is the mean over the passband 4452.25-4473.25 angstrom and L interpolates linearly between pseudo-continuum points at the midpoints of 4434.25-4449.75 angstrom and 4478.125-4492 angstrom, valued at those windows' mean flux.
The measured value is 0.054 mag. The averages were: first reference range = 59.5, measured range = 58.4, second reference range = 63.4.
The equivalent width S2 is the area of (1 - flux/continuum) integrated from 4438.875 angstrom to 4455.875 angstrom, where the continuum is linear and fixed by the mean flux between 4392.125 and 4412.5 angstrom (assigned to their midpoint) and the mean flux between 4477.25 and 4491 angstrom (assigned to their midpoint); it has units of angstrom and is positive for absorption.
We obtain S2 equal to 0.6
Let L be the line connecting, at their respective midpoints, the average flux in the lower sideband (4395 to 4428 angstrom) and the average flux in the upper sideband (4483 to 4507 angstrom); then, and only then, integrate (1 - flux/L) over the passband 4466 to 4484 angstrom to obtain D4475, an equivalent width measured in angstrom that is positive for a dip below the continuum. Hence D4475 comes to -0.3 angstrom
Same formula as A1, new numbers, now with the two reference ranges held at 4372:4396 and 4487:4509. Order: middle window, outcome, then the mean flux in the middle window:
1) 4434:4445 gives -0.7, 61.3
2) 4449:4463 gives 0.5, 56.1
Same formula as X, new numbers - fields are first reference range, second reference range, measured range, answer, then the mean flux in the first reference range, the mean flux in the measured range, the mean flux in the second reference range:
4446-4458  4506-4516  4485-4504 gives -0.01 mag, 55.6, 60.3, 61.3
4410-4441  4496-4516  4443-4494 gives 0.00 mag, 59.6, 59.7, 60.1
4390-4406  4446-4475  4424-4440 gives -0.01 mag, 57.2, 57.9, 57.8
